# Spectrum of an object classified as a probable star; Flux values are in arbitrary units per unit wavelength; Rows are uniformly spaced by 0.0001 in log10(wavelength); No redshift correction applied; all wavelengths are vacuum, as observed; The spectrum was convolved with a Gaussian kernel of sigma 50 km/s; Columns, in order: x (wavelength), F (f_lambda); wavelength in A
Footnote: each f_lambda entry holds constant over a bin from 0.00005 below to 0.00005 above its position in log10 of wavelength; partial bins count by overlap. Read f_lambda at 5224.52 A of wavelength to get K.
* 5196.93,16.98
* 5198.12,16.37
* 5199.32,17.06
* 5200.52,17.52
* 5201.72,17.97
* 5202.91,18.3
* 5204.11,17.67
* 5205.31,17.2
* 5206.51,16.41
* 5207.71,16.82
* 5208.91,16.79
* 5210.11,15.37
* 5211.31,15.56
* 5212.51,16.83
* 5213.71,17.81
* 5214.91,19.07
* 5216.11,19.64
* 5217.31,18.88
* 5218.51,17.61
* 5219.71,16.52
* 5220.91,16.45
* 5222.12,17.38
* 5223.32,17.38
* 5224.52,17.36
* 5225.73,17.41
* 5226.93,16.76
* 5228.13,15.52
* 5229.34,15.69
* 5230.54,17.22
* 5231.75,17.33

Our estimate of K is 17.36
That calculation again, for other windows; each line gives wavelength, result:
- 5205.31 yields 17.2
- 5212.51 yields 16.83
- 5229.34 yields 15.69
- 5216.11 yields 19.64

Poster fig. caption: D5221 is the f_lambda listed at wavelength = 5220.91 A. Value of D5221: 16.45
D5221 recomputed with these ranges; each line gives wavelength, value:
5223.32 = 17.38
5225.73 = 17.41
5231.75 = 17.33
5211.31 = 15.56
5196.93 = 16.98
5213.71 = 17.81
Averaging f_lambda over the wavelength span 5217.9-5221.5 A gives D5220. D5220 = 16.9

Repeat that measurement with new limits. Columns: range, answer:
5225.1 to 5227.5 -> 17.1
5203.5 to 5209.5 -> 17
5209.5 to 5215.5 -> 16.9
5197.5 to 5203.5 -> 17.5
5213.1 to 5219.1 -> 18.6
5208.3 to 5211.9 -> 15.9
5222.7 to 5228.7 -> 16.9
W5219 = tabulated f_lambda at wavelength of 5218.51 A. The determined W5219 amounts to 17.61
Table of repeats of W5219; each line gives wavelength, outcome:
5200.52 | 17.52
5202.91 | 18.3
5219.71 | 16.52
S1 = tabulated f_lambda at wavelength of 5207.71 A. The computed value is 16.82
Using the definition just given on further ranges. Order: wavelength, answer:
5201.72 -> 17.97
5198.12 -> 16.37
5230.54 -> 17.22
